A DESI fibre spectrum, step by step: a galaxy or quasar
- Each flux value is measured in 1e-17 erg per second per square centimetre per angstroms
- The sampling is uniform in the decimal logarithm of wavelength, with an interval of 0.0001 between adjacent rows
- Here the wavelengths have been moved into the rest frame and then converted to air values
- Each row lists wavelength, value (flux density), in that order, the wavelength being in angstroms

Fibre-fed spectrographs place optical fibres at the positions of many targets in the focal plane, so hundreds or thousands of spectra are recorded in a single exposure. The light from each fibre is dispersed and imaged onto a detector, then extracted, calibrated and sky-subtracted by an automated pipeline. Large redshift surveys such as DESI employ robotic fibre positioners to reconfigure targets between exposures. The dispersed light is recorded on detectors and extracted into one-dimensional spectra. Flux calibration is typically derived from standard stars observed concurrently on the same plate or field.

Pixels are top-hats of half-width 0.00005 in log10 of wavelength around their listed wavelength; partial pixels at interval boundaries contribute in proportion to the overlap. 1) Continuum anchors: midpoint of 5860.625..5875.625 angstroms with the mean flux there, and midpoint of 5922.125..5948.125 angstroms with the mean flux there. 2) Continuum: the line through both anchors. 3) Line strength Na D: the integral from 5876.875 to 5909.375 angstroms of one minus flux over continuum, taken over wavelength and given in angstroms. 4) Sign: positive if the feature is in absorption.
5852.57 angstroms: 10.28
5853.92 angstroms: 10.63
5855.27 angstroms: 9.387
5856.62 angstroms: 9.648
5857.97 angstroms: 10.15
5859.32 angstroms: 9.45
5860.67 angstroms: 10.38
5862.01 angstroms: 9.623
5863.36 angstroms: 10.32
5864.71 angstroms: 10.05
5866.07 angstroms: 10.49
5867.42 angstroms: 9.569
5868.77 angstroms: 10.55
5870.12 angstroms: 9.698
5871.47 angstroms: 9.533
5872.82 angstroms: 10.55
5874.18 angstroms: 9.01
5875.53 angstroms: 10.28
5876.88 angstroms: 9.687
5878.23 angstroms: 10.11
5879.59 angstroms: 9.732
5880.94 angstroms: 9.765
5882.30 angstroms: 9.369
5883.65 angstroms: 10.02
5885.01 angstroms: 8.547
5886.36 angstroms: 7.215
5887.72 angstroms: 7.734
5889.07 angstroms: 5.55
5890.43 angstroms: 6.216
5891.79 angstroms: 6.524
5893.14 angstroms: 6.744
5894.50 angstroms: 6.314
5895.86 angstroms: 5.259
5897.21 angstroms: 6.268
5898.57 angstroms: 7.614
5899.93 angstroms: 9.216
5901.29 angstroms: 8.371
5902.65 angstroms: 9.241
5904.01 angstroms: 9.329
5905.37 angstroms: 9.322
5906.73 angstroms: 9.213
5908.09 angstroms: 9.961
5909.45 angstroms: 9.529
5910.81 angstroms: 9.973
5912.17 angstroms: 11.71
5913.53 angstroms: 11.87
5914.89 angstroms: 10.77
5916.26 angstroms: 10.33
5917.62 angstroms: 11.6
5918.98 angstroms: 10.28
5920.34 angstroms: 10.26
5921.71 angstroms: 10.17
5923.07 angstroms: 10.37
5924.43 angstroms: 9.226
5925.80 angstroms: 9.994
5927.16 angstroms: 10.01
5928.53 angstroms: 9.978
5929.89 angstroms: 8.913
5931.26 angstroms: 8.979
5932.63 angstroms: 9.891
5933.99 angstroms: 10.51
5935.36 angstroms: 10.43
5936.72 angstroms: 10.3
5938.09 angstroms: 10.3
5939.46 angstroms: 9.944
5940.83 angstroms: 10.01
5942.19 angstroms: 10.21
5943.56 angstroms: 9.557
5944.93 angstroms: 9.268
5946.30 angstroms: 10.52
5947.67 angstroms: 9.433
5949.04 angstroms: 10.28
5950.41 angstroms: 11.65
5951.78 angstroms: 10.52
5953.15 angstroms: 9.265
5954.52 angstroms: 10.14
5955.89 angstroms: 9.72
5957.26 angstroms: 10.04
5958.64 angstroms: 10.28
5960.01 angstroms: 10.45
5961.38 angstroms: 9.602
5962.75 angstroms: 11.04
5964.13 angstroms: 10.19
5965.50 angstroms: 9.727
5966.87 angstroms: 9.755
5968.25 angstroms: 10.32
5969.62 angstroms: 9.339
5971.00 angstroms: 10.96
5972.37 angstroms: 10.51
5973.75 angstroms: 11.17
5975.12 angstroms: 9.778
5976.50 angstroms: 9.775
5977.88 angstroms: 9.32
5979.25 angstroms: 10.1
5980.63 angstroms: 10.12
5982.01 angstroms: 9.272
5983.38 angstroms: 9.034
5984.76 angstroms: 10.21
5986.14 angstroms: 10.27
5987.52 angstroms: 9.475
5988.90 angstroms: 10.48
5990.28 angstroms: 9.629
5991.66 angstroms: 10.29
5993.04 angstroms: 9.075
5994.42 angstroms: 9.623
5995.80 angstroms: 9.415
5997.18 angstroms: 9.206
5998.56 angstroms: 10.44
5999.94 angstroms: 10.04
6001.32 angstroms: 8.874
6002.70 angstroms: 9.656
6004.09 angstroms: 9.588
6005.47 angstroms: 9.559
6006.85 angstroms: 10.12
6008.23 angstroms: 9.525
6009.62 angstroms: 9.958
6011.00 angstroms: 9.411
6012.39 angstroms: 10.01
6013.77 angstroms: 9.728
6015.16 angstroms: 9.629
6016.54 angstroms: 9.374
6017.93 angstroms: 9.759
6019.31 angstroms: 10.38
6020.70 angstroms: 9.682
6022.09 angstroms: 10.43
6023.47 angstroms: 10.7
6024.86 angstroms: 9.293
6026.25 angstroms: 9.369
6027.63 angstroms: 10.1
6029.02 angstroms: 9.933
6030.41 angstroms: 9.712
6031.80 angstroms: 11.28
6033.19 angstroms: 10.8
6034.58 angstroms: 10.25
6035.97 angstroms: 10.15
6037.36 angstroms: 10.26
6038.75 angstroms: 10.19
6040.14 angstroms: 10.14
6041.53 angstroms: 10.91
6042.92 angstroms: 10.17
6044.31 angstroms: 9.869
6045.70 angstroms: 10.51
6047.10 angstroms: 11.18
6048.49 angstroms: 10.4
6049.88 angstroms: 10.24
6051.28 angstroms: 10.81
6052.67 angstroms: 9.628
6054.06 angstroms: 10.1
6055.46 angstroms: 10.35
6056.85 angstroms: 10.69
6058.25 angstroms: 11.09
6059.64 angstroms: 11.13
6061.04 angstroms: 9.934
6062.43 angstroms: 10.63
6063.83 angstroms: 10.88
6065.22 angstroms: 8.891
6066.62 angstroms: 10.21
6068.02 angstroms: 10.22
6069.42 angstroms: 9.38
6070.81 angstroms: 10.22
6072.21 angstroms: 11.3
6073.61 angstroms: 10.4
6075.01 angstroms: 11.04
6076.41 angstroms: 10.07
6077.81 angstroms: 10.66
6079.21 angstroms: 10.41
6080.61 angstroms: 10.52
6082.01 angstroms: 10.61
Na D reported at 5.7 angstroms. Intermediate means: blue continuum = 9.98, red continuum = 9.89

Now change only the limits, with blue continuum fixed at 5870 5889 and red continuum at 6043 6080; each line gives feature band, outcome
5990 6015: 0.9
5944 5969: -1.0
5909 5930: -1.9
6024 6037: 0.1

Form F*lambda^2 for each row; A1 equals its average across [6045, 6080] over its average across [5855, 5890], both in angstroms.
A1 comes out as 1.2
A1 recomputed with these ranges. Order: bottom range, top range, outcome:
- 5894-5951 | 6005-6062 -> 1.09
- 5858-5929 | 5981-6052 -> 1.12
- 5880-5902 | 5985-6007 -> 1.33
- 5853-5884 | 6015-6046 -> 1.08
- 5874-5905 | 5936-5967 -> 1.26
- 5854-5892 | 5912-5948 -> 1.11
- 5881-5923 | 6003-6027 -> 1.15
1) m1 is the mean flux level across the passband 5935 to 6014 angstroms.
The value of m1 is 9.95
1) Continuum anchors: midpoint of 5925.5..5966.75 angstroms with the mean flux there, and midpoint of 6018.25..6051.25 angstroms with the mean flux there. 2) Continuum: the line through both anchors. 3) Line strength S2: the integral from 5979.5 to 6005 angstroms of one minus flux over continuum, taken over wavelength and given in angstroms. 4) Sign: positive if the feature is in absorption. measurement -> 1.1 angstroms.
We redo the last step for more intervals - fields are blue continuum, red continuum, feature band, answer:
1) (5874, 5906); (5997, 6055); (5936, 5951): -2.0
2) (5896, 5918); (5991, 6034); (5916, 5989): -3.0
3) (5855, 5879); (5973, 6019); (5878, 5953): 3.9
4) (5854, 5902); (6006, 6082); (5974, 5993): -0.2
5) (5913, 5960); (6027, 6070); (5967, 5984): 0.4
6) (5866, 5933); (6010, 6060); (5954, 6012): -0.4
